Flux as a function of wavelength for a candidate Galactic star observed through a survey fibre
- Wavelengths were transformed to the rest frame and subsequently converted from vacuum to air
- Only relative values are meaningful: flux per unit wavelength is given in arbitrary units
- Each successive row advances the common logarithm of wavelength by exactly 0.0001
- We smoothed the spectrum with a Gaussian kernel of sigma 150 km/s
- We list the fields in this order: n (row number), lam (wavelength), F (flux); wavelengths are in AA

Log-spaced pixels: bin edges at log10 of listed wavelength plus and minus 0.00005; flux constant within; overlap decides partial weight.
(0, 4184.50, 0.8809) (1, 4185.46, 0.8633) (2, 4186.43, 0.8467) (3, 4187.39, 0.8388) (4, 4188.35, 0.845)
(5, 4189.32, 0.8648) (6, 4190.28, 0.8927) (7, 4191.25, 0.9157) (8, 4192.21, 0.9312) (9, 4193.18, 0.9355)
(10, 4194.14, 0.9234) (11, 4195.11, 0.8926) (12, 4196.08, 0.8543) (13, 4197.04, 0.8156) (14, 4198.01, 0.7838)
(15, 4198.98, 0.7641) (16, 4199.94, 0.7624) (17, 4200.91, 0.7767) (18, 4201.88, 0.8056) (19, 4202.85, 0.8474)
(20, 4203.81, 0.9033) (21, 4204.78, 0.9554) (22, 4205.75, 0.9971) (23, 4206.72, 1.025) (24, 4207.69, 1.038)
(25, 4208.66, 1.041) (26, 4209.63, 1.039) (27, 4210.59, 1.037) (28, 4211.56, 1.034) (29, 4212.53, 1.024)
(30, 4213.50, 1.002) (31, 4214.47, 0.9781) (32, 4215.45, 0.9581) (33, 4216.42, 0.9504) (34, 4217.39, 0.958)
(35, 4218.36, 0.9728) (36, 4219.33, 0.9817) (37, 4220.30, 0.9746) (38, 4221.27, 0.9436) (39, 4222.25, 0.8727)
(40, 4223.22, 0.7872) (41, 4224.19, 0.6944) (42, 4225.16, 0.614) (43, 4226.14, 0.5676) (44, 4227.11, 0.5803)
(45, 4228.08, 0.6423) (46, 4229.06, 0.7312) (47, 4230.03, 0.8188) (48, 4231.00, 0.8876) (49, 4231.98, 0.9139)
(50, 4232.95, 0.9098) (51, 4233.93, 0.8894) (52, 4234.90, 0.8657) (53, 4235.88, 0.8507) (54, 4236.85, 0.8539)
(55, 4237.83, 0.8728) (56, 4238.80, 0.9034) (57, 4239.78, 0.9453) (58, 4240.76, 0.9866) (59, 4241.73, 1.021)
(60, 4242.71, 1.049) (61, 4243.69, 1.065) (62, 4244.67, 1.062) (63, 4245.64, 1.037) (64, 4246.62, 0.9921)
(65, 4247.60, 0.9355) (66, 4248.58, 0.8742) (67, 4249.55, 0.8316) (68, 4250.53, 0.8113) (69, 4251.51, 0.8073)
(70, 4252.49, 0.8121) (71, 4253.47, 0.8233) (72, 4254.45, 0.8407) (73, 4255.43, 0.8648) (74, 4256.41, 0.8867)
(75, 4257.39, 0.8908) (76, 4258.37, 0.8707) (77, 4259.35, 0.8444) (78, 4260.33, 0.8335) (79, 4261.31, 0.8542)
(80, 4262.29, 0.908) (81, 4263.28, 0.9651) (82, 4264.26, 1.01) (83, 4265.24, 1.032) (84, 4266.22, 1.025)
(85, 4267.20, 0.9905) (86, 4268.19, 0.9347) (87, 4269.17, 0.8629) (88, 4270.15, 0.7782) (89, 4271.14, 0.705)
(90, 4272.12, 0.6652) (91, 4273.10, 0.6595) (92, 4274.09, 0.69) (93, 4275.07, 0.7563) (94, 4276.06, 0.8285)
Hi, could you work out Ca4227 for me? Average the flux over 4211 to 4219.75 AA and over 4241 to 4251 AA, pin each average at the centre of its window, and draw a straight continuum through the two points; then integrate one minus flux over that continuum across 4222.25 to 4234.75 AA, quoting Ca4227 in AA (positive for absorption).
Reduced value 2.8 AA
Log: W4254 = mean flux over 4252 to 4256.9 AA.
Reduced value 0.845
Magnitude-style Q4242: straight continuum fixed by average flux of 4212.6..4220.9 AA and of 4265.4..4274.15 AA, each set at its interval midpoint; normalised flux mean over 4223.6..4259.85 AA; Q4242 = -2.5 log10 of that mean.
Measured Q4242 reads 0.05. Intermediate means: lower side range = 0.974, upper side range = 0.826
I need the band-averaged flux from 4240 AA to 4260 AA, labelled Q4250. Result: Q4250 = 0.915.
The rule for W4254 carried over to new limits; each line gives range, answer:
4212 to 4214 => 1.01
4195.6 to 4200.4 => 0.797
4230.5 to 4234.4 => 0.899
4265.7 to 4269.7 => 0.953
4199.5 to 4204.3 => 0.819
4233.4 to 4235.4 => 0.876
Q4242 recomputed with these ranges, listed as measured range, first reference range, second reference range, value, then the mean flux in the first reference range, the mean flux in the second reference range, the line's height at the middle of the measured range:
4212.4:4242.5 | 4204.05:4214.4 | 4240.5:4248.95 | 0.16 mag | 1.01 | 1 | 1.01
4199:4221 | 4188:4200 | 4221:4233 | -0.18 mag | 0.864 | 0.758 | 0.812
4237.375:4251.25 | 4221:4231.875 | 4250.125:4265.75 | -0.17 mag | 0.742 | 0.879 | 0.82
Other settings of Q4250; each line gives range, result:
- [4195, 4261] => 0.889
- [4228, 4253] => 0.903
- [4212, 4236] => 0.855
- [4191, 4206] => 0.864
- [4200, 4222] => 0.96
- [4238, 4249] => 0.985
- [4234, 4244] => 0.937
